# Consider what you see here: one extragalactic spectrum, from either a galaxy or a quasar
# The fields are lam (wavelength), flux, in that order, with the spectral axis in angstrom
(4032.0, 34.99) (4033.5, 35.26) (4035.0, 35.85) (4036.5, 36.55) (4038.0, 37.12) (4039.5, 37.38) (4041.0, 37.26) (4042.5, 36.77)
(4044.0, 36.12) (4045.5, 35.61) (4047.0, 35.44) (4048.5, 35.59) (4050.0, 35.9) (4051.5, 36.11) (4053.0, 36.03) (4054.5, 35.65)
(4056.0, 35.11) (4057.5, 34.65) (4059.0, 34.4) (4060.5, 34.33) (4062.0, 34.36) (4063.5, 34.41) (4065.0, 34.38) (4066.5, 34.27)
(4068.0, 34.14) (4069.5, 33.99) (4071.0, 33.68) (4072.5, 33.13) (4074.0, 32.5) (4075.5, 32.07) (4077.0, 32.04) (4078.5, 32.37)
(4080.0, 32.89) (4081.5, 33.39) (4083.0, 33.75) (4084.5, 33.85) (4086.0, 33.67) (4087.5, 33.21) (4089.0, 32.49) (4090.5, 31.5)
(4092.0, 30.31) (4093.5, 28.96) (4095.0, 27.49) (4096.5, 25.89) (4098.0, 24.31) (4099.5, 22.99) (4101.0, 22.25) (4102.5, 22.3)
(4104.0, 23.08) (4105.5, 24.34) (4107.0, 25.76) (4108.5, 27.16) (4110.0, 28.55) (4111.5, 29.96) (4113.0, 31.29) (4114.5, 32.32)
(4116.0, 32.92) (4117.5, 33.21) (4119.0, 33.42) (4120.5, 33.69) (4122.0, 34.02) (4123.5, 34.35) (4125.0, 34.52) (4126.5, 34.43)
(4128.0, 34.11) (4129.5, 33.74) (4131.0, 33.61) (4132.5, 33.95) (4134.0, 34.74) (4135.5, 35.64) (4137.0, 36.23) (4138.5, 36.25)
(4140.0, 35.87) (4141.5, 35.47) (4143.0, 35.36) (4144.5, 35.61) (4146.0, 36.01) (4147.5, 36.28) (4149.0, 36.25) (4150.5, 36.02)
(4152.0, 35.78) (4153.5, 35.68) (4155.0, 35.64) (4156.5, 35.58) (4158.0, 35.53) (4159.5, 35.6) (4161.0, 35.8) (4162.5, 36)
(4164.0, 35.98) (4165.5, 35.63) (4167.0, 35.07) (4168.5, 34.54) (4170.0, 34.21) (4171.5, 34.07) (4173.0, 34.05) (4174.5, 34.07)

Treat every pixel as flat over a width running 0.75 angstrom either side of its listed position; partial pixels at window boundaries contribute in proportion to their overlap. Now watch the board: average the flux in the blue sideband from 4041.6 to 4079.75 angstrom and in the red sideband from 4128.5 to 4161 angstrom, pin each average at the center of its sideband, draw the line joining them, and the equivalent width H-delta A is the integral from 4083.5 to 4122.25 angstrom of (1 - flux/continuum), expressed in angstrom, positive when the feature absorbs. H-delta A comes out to 6.46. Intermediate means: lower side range 34.5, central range 29.2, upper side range 35.5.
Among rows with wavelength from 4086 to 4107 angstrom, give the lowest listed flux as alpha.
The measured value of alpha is 22.25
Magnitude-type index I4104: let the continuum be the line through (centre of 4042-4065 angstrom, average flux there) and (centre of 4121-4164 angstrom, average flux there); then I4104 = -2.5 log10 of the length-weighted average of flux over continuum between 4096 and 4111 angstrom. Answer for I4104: 0.39 mag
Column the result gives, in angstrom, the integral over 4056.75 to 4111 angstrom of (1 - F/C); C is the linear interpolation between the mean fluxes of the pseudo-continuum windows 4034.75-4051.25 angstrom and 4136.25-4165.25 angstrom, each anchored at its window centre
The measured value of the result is 8.3 angstrom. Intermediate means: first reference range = 36.3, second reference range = 35.8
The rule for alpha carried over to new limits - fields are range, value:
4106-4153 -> 25.76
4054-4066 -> 34.33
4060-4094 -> 28.96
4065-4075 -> 32.5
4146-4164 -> 35.53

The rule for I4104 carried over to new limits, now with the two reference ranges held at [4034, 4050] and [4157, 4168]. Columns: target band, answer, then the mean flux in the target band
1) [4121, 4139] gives 0.04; 34.6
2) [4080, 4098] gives 0.16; 31.1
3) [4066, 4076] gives 0.09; 33.4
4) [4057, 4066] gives 0.06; 34.4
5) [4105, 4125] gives 0.16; 31.1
